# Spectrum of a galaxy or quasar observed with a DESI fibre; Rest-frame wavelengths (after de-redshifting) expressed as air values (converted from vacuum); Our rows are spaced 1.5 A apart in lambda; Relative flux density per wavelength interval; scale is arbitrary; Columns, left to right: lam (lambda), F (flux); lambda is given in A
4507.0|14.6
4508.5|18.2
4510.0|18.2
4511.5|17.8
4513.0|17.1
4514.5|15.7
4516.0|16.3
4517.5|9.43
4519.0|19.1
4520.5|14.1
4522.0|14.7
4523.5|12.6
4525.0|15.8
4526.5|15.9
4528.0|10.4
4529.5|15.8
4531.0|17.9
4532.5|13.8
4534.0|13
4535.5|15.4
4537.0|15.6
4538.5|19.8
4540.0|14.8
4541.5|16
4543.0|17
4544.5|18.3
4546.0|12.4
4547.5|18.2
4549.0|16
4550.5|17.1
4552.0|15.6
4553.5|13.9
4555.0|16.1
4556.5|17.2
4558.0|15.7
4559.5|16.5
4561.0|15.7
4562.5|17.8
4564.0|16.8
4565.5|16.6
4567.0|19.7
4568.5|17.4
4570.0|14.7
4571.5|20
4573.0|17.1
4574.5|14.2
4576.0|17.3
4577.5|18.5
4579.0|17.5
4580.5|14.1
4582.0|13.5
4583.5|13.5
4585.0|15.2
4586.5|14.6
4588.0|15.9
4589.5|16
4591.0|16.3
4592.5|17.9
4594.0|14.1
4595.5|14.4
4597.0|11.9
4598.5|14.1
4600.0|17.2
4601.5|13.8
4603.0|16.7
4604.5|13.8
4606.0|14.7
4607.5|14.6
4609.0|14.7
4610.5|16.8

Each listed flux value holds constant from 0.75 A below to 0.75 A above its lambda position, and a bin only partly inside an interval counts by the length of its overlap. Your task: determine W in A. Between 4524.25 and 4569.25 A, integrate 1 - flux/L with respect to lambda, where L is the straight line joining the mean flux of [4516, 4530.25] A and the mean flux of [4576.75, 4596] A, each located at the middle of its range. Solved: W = -4.0 A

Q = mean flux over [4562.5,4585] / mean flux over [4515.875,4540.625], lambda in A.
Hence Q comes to 1.10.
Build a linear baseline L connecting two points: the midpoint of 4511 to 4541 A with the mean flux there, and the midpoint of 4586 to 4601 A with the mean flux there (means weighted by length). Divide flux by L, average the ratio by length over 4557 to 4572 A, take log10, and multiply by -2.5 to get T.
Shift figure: -0.12 mag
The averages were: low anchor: 15.2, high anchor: 15.2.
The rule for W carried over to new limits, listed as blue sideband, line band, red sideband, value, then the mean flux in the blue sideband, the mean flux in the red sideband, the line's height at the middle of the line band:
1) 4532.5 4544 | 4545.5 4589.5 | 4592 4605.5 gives -2.4 A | 15.9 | 14.8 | 15.4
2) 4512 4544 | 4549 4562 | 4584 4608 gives -0.7 A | 15.3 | 15.1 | 15.2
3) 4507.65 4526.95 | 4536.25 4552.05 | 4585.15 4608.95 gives -1.0 A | 15.8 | 15.1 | 15.5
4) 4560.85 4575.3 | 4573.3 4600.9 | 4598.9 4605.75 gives 1.2 A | 17.1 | 15.3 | 16.1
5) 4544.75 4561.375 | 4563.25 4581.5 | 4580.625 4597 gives -1.8 A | 15.9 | 15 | 15.4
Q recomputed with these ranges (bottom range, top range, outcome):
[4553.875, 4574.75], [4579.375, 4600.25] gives 0.89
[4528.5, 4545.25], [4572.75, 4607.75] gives 0.95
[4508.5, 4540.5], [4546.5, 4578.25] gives 1.08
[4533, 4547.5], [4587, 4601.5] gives 0.96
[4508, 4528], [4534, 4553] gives 1.04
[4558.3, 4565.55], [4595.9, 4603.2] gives 0.88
